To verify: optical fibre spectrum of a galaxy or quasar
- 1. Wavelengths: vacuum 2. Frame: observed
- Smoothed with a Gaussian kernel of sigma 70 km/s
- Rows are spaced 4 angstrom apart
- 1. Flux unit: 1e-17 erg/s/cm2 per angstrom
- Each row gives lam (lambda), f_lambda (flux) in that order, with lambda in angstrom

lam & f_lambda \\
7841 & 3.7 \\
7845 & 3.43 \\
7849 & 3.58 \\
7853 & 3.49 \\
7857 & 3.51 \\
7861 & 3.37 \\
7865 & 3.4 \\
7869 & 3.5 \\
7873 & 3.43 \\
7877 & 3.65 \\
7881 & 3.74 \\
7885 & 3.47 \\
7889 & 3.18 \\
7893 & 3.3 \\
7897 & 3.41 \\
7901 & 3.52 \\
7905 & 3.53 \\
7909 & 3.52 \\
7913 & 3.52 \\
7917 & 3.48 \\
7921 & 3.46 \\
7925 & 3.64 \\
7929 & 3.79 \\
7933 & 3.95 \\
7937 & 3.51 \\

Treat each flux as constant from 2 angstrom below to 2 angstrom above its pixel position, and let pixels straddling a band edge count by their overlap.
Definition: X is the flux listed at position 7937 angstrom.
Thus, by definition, 3.51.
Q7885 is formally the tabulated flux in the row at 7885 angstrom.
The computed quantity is 3.47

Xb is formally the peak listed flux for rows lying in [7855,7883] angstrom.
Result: 3.74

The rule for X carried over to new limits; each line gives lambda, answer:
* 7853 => 3.49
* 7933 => 3.95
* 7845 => 3.43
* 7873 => 3.43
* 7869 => 3.5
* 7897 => 3.41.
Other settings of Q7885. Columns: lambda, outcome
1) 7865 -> 3.4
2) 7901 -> 3.52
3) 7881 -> 3.74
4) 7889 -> 3.18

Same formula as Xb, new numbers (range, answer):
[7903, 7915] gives 3.53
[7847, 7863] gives 3.58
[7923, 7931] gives 3.79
